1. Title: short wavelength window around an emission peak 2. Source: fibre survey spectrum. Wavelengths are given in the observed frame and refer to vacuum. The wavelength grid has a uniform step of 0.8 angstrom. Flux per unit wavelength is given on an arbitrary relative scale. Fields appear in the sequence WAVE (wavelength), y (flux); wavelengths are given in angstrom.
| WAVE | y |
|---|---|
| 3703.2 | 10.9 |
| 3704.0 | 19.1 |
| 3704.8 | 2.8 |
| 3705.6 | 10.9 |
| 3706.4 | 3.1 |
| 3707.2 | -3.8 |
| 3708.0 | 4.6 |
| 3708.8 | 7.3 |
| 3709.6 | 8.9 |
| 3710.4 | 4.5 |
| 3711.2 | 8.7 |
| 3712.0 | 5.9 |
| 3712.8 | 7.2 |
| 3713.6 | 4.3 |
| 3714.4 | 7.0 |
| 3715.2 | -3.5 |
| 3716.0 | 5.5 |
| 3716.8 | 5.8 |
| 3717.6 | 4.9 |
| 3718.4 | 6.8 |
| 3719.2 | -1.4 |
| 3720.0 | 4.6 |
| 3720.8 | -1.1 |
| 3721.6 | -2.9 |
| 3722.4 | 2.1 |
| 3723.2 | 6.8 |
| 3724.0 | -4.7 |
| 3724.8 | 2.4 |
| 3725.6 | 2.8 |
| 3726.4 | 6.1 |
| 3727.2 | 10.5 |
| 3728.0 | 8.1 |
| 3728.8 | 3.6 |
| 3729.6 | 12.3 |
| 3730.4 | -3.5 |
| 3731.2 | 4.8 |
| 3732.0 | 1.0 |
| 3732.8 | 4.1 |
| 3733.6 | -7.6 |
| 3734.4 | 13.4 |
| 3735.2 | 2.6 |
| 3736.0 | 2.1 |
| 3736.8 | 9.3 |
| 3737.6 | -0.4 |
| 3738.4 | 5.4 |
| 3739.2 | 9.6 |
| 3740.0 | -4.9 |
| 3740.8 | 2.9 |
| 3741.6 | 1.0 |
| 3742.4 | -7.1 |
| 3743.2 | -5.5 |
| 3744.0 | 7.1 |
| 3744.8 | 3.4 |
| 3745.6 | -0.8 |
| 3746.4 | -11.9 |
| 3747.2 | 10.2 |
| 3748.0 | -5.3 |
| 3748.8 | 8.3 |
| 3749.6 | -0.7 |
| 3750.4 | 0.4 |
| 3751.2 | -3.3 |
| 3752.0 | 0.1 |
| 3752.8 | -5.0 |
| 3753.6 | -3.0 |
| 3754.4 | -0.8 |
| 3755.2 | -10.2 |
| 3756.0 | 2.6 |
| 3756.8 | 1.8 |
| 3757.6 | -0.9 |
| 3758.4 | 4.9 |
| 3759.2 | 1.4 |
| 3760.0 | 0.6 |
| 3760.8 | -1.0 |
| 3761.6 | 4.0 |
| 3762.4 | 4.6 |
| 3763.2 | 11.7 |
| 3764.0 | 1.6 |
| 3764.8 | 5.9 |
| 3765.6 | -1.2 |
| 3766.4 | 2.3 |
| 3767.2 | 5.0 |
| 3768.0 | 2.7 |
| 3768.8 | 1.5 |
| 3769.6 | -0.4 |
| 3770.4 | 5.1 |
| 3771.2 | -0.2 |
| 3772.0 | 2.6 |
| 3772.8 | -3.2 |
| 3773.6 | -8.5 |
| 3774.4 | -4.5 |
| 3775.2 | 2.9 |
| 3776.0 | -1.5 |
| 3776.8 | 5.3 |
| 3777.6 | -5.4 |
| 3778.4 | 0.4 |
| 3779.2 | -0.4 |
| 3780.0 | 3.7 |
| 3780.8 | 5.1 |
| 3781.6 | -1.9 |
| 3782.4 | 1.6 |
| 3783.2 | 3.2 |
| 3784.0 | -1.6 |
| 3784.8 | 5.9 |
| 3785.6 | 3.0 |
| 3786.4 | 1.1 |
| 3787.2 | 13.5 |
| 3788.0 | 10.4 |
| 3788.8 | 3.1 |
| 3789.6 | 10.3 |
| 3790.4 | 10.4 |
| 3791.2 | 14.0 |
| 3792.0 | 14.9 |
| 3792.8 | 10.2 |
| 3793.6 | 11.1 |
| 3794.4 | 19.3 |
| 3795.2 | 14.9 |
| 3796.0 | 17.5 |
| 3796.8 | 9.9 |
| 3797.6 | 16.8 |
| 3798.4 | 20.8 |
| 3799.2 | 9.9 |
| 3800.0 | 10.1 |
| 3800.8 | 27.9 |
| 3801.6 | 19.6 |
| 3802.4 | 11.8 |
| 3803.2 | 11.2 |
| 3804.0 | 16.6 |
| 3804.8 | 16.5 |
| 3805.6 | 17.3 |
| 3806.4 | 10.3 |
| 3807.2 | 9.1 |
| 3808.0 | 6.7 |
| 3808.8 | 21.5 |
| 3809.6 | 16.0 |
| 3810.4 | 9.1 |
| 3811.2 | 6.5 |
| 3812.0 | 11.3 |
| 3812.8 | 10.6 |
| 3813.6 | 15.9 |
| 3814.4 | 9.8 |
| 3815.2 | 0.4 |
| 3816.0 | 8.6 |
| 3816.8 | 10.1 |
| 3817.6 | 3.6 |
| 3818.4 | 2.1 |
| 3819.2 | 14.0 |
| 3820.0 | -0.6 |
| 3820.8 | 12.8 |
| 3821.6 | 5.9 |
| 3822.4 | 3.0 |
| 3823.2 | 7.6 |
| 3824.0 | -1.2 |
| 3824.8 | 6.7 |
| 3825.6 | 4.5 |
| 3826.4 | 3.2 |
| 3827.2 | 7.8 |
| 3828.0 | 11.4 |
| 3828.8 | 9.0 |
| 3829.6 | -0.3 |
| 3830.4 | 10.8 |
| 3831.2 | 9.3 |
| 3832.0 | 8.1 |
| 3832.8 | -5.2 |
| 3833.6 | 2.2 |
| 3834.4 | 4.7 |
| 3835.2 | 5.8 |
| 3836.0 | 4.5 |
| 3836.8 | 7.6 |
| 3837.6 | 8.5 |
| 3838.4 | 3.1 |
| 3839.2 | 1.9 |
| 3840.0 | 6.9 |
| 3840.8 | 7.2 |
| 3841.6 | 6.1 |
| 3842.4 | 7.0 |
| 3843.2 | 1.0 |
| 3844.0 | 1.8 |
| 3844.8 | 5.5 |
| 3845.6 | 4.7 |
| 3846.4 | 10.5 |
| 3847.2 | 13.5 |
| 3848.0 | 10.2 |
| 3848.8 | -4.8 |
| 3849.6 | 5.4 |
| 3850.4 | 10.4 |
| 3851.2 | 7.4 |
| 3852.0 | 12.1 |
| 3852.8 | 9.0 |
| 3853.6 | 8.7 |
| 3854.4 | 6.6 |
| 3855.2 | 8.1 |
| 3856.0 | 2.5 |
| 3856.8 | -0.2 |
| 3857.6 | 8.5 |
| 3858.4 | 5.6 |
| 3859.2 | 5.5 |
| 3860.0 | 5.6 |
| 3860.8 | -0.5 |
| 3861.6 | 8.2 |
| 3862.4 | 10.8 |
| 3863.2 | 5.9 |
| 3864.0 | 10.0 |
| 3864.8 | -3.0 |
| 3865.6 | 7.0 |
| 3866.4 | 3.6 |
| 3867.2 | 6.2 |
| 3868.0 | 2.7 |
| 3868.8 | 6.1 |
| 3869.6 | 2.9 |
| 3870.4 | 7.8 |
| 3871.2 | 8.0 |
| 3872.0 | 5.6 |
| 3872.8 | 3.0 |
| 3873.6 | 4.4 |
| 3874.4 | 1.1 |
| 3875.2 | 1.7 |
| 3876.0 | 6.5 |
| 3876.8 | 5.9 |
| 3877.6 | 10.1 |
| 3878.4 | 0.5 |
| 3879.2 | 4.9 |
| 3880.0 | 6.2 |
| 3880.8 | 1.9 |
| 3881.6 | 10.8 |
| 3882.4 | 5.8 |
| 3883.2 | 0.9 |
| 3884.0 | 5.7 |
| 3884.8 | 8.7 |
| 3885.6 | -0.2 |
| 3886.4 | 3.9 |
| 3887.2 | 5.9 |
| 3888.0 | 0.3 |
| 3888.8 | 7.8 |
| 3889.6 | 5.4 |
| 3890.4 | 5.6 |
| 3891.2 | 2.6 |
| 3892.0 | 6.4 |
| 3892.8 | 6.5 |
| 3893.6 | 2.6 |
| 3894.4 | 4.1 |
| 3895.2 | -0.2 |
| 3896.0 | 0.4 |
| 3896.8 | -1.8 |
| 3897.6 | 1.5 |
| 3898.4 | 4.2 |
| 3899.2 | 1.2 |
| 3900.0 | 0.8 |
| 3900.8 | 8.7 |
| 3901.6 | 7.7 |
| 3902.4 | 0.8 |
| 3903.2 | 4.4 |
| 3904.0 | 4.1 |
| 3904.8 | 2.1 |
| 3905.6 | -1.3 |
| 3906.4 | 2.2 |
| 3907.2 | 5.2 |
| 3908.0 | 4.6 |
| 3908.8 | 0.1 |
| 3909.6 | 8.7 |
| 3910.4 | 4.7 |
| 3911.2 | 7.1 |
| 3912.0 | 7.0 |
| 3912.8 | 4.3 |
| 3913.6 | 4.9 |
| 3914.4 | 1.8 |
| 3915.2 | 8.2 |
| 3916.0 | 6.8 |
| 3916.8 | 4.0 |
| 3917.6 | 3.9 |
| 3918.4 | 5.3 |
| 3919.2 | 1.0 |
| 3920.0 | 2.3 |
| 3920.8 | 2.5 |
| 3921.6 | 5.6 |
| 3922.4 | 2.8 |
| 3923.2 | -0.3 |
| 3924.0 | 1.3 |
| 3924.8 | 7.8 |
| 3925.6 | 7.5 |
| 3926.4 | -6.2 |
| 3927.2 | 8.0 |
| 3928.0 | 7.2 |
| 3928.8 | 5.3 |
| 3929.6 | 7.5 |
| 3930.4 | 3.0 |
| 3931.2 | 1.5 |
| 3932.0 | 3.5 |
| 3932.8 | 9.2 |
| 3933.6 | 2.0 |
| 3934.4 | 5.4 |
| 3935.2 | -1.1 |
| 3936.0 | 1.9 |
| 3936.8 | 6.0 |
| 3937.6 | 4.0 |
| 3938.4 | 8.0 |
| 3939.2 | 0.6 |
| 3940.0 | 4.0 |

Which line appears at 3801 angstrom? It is C IV 1549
